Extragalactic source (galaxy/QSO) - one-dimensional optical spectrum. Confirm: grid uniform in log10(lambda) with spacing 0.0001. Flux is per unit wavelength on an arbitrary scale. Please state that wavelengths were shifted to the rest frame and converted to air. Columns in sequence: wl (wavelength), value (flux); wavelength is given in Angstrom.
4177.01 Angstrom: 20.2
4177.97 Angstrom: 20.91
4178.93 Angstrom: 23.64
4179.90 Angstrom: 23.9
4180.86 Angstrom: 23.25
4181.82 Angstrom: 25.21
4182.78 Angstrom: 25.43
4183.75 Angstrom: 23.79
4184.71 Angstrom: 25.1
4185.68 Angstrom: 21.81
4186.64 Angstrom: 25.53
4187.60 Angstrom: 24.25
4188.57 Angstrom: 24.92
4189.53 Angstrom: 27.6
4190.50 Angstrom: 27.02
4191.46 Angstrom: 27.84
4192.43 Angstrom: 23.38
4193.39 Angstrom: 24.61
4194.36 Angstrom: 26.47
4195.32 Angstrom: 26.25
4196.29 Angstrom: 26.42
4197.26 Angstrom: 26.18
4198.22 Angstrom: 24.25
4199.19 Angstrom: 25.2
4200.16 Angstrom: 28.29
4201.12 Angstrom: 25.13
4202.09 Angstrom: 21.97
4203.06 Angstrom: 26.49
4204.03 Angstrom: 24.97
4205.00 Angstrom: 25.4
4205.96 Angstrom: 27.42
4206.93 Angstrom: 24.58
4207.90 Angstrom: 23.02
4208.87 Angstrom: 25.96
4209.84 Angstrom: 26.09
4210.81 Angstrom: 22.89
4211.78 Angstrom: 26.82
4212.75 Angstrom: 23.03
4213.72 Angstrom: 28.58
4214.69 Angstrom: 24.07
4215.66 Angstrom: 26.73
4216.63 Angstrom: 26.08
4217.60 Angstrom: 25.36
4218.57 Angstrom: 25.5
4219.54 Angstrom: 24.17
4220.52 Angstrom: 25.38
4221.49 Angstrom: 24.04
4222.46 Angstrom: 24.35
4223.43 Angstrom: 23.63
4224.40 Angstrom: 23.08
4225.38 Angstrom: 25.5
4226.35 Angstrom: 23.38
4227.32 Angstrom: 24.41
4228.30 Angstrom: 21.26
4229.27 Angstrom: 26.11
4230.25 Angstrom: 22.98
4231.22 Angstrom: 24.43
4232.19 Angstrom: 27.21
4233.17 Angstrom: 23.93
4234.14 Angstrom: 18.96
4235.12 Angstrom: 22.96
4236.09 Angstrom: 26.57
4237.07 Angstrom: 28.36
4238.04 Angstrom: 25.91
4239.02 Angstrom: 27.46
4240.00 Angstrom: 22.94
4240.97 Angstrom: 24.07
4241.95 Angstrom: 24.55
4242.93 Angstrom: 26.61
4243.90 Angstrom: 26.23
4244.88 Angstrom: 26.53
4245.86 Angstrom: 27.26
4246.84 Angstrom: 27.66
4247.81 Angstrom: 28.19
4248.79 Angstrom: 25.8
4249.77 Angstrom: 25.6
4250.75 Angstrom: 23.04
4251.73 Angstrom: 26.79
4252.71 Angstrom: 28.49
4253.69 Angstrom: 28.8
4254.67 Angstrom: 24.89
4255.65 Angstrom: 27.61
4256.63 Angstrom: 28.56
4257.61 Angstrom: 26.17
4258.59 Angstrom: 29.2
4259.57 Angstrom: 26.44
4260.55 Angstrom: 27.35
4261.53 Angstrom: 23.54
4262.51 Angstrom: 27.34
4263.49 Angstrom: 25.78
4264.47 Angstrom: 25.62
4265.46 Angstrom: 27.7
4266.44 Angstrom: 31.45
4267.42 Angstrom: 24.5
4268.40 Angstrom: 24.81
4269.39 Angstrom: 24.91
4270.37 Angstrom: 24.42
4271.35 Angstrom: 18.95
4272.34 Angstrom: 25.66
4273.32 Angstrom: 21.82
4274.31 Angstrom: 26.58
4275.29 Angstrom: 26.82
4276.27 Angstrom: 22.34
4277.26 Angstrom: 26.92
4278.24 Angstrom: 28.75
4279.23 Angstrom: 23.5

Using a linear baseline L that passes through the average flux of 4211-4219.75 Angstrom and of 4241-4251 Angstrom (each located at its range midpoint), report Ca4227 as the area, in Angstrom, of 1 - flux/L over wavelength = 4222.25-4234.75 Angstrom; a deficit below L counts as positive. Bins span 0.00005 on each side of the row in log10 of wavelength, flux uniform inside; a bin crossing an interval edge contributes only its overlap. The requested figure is 0.98 Angstrom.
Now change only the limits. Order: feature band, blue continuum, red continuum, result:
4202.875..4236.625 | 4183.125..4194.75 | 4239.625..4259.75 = 1.5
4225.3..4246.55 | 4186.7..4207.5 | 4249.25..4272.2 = 0.9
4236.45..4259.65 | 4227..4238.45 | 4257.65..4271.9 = -1.3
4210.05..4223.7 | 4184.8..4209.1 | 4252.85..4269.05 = 0.4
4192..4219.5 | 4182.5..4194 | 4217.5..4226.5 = -0.7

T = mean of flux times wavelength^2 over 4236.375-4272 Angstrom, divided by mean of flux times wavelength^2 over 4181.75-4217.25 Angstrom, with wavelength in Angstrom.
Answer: 1.06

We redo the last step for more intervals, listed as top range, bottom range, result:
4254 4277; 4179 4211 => 1.06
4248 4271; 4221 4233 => 1.11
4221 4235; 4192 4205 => 0.95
